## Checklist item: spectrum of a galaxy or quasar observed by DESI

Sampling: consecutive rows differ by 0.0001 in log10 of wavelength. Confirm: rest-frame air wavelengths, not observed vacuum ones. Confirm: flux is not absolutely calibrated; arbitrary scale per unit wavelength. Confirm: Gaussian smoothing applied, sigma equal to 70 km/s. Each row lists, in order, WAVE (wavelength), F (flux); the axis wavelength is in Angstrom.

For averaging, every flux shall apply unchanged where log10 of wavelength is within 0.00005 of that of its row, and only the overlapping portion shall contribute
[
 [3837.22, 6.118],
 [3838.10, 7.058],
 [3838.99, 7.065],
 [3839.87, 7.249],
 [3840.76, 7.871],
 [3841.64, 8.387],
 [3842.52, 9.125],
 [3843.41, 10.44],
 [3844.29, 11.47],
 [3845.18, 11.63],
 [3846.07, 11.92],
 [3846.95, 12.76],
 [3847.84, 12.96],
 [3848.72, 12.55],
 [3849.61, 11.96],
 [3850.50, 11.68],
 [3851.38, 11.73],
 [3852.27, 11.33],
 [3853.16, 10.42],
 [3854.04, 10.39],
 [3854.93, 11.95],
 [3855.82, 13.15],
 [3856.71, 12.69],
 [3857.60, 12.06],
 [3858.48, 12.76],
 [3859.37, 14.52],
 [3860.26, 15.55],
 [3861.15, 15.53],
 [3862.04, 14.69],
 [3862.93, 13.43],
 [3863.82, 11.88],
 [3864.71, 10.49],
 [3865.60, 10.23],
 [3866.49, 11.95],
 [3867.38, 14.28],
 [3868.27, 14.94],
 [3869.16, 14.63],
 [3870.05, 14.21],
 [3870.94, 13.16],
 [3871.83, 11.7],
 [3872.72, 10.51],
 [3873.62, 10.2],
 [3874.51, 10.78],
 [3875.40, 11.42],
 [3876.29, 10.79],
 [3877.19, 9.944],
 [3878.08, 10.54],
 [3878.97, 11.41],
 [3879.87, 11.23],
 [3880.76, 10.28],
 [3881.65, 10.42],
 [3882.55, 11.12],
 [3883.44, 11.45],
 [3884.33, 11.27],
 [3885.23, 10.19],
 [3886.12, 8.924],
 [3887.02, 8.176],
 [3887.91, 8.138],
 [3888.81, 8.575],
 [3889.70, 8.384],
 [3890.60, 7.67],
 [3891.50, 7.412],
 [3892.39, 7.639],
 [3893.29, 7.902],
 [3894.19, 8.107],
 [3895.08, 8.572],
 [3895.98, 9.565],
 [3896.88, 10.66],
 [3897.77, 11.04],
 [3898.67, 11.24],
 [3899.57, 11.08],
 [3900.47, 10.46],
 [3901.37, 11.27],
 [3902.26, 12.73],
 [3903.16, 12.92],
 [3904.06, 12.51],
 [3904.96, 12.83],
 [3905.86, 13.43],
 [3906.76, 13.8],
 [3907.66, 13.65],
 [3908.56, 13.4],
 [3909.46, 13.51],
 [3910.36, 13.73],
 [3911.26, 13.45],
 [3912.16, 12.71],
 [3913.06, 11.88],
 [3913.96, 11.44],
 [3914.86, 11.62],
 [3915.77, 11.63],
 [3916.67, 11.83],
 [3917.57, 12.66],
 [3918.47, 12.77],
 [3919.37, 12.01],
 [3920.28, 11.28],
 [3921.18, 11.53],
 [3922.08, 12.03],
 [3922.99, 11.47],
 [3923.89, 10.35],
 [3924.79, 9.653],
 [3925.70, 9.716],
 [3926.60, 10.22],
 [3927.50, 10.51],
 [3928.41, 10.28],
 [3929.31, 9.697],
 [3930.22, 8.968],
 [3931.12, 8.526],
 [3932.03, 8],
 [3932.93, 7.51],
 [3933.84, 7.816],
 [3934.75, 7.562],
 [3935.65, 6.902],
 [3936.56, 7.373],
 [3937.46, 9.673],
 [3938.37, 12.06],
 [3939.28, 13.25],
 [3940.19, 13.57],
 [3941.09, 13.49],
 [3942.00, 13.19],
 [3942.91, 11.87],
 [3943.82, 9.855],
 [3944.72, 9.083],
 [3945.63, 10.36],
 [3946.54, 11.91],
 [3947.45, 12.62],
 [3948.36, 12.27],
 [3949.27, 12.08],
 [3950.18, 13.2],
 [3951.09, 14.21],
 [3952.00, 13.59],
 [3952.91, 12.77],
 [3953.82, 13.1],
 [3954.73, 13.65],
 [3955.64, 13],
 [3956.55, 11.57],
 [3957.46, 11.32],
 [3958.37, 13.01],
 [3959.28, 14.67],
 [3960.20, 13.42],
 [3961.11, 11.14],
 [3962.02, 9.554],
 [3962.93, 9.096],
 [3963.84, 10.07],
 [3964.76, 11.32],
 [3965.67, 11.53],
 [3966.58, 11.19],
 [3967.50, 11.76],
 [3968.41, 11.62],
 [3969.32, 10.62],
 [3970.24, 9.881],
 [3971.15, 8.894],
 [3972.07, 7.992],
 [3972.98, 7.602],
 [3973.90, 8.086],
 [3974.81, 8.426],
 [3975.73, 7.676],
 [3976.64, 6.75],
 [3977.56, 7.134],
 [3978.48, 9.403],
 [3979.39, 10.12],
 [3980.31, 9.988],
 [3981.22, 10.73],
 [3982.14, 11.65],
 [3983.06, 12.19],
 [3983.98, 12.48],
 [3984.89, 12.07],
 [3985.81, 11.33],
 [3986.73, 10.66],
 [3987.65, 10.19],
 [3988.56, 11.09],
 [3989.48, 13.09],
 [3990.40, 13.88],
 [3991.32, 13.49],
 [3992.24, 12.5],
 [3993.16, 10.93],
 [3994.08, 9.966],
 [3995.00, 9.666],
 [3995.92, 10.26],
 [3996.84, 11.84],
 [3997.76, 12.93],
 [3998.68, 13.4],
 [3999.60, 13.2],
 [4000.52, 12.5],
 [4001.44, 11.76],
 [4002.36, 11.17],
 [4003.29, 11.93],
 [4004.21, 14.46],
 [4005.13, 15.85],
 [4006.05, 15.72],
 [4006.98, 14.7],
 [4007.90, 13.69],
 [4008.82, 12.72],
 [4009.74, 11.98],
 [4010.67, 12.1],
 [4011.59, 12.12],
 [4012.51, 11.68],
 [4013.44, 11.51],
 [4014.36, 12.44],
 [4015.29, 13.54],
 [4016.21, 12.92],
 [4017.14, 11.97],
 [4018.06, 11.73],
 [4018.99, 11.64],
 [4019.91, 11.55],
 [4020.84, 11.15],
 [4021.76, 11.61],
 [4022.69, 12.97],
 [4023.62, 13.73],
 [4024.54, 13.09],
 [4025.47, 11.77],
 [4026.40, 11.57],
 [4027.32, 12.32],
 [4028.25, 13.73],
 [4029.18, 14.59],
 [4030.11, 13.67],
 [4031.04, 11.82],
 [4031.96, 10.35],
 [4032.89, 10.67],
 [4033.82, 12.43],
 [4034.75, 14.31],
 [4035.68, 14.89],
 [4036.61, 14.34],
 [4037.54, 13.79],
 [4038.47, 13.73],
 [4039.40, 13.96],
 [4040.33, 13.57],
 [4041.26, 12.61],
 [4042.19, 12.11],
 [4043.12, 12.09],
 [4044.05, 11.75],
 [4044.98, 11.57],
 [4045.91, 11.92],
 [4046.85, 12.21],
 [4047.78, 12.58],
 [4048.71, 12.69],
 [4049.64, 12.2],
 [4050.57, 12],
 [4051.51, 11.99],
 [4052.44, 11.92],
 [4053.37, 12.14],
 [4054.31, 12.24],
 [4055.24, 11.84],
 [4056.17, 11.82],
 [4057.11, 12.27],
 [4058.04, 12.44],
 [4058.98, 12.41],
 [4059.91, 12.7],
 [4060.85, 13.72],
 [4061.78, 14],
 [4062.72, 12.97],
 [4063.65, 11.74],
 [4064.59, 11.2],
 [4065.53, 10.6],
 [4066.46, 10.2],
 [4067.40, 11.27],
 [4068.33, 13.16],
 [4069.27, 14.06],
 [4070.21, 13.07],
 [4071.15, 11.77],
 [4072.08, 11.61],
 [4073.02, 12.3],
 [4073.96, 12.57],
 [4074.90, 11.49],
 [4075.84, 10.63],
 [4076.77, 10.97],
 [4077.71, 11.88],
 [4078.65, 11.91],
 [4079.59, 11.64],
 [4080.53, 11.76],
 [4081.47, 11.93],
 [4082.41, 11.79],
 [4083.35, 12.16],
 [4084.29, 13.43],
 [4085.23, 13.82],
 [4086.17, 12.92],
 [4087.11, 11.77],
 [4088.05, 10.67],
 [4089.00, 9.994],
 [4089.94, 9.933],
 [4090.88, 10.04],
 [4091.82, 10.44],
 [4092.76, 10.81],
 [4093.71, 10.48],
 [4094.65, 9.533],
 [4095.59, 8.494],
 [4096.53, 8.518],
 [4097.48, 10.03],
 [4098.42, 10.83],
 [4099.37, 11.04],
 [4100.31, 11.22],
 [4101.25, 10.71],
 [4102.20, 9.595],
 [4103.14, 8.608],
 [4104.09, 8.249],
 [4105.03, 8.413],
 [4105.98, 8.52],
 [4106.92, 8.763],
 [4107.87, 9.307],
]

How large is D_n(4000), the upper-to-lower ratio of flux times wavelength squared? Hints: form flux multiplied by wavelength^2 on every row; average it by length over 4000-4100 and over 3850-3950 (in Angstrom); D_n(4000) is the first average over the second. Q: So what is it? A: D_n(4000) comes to 1.17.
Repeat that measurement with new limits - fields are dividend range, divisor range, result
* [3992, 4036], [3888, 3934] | 1.21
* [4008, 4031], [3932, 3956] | 1.14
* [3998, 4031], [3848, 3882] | 1.13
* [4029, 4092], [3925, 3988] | 1.20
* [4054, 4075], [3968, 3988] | 1.31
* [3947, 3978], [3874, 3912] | 1.06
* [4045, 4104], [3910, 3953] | 1.12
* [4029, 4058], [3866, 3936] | 1.24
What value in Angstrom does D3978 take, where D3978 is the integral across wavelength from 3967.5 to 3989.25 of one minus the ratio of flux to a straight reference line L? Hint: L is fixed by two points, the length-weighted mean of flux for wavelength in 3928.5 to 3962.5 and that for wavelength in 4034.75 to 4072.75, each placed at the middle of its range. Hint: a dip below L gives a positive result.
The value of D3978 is 3.17 Angstrom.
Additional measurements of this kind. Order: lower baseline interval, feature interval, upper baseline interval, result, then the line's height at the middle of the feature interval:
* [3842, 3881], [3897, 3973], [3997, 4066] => 5.73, 12.3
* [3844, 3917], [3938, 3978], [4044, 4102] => 1.34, 11.6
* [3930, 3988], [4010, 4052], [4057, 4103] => -4.96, 11.2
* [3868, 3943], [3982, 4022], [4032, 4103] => -2.77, 11.5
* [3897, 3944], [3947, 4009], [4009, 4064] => 1.67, 11.9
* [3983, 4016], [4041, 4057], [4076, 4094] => -0.32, 11.9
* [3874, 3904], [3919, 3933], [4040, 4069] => 0.50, 10.5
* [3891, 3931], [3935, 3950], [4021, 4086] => 0.37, 11.5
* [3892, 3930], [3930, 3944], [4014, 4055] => 1.97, 11.6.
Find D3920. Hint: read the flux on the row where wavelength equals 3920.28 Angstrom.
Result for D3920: 11.28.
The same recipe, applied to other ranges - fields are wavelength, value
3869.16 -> 14.63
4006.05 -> 15.72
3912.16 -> 12.71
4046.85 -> 12.21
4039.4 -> 13.96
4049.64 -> 12.2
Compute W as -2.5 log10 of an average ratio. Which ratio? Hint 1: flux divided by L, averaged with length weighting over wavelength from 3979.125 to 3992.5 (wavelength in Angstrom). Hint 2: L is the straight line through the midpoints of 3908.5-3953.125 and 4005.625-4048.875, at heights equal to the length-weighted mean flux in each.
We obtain 0.03 mag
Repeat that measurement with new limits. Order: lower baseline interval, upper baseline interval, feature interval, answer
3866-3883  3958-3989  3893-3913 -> -0.04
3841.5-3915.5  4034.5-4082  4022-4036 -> -0.05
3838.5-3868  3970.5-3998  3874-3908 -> 0.09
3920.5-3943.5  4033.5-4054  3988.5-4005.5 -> -0.06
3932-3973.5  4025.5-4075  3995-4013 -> -0.08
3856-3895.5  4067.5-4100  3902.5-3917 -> -0.14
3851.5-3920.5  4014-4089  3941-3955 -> -0.04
